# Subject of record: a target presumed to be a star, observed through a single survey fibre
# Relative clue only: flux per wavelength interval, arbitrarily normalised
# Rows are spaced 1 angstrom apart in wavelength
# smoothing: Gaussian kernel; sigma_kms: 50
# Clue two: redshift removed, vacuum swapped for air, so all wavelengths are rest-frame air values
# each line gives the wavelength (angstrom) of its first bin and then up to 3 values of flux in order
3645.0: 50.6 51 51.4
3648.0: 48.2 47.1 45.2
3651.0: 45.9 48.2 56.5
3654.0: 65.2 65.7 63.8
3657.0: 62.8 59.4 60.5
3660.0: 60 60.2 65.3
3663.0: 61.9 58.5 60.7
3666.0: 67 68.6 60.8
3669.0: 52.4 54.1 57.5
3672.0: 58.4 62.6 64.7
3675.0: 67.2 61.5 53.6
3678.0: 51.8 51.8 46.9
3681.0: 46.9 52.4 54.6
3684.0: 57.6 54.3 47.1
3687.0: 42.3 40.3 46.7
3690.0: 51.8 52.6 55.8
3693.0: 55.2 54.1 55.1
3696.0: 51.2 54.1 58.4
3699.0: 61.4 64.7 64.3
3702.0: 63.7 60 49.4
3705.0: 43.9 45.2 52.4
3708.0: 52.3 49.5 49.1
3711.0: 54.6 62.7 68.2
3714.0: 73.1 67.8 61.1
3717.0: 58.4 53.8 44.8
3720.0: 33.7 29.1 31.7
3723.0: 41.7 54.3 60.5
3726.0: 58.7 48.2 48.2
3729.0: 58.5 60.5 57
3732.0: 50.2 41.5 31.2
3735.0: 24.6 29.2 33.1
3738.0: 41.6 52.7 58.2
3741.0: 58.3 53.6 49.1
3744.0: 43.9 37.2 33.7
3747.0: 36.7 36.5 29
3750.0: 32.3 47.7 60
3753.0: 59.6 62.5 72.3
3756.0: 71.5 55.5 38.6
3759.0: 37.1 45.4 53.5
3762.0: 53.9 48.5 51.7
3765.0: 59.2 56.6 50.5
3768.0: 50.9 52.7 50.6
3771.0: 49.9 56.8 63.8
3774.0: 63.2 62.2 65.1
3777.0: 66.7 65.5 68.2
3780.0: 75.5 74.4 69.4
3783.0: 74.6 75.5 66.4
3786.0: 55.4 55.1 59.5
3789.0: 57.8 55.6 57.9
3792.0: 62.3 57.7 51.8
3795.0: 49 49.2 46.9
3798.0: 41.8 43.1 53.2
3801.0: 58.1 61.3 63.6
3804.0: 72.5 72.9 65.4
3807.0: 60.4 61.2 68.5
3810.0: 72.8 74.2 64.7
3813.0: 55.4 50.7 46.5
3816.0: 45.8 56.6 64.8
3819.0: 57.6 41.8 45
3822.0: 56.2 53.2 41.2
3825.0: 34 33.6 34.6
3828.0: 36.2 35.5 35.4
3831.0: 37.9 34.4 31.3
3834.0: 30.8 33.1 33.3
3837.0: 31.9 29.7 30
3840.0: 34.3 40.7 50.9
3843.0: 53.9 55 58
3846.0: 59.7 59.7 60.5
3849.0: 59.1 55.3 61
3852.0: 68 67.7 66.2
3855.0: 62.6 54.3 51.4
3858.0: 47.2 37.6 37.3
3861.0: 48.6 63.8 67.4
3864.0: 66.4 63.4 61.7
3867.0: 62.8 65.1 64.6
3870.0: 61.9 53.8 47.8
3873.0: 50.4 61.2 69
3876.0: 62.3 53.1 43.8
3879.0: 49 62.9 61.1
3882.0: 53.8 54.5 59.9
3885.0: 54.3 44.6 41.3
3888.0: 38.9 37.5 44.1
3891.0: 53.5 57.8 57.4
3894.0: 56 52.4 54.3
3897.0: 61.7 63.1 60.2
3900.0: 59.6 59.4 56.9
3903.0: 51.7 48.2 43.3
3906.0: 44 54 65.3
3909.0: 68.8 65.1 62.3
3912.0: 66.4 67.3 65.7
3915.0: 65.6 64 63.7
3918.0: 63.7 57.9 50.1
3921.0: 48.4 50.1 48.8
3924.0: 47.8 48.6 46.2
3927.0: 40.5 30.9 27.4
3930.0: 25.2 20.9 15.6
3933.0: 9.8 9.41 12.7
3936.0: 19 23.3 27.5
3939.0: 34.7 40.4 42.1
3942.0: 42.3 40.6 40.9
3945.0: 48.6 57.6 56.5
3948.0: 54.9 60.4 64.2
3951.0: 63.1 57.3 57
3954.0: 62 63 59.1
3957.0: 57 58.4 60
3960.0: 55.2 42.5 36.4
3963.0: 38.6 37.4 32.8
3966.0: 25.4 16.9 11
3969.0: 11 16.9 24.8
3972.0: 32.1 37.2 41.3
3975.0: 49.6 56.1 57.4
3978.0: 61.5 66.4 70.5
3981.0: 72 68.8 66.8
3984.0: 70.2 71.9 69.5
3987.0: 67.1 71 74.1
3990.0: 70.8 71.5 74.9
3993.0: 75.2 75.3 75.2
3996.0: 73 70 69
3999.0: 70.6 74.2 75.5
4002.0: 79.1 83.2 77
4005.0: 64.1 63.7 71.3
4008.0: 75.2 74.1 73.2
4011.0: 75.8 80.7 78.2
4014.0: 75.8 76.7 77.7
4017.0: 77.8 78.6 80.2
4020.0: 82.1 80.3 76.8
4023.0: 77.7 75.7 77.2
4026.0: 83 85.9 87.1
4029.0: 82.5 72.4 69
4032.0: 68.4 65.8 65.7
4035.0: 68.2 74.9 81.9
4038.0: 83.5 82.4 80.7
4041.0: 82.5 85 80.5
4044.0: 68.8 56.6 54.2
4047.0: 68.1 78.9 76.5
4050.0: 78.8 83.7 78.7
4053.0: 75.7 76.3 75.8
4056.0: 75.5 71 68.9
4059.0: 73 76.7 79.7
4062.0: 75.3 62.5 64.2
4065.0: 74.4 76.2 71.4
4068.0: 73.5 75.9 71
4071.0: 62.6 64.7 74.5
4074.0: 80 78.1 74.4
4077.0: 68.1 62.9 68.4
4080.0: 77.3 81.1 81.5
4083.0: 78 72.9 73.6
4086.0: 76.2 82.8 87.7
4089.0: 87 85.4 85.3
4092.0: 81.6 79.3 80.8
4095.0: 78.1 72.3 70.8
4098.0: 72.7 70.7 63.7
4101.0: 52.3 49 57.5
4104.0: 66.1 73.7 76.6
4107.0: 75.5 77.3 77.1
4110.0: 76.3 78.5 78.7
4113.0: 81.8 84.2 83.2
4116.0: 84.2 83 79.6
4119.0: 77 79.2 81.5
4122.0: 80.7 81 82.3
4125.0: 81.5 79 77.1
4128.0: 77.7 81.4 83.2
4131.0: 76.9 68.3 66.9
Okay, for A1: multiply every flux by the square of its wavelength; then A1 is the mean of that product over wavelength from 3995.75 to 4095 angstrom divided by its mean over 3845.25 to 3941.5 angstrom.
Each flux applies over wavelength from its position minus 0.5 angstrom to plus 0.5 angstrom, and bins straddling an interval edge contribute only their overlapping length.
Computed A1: 1.6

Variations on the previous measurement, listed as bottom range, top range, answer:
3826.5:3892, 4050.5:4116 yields 1.64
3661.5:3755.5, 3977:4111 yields 1.69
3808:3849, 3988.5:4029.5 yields 1.77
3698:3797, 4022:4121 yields 1.66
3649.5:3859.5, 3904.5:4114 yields 1.38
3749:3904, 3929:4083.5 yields 1.28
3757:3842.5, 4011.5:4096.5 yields 1.64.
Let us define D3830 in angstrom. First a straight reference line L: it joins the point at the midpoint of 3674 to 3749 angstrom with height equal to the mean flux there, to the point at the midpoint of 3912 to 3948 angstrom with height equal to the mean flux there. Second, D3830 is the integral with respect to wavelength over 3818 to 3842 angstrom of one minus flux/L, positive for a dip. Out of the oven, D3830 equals 3.8 angstrom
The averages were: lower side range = 50.7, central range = 38.7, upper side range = 42.1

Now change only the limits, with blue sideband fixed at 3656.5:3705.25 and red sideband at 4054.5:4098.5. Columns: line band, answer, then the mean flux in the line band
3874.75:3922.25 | 7.7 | 56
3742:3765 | 4.4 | 48.4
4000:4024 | -1.4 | 76.2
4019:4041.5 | -1.4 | 77.5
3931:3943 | 7.5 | 25.6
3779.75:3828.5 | 4.4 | 56.7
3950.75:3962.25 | 2.2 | 56.2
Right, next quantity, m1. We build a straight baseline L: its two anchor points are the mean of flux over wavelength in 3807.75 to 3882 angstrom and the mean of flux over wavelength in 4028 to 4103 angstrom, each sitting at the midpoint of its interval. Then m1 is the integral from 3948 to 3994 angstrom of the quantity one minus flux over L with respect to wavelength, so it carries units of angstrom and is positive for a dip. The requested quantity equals 7.8 angstrom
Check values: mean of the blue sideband 51.9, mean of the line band 53.7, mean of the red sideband 74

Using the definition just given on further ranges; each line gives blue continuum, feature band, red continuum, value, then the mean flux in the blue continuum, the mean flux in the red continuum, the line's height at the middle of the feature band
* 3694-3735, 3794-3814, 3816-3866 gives -3.9 angstrom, 52.8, 48.4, 49.7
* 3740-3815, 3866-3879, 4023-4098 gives 1.0 angstrom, 56.5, 75.4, 62.8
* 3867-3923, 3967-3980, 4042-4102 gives 5.1 angstrom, 56.2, 73.9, 64.1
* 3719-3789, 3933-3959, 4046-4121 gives 7.9 angstrom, 52.2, 74.8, 65.4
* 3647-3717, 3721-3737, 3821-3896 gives 2.7 angstrom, 56.3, 50.5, 54.8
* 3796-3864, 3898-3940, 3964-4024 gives 8.5 angstrom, 51.1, 64.2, 58.2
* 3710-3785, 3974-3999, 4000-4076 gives 1.1 angstrom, 52.9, 75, 71.1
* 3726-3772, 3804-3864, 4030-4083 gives 5.0 angstrom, 48.5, 73.6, 55.4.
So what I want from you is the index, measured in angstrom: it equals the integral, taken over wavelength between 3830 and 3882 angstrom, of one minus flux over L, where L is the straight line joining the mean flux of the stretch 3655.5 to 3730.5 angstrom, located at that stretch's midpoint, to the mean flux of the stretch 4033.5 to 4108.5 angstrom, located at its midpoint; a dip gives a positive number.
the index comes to 9.2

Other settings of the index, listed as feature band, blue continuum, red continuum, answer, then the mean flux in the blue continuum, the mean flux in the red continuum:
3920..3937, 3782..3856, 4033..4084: 8.3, 52.7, 73.9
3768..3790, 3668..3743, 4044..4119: -2.4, 52.3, 74.3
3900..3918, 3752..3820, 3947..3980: -3.4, 58.6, 46.4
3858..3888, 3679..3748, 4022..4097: 3.1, 50.4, 75.5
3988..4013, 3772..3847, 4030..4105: -1.9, 53.5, 73.6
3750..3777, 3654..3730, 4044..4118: 1.7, 55.5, 74.2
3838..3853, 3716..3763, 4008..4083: 1.1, 47.3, 75.1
